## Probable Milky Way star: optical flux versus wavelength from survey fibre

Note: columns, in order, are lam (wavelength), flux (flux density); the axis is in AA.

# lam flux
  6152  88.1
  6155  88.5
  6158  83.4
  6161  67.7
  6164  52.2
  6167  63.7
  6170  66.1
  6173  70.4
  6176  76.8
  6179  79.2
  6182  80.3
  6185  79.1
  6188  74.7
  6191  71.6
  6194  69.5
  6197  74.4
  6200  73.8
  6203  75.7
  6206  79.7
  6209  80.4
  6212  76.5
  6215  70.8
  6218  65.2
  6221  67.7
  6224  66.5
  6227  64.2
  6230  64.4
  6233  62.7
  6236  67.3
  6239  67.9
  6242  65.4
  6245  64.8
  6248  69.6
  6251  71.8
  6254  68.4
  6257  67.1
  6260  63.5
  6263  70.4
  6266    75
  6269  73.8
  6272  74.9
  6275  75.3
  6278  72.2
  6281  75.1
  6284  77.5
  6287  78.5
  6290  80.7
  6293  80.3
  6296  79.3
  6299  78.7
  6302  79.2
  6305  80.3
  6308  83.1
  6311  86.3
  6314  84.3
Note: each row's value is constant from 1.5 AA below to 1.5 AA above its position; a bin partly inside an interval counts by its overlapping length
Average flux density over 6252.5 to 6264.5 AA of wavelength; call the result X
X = 67.4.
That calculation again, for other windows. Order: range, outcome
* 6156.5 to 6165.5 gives 67.8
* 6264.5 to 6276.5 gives 74.8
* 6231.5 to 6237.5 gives 65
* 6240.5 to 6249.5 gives 66.6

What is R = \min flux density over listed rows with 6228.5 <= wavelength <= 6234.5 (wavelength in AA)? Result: 62.7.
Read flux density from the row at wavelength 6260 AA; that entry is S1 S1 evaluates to 63.5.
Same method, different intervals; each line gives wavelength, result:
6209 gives 80.4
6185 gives 79.1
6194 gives 69.5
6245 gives 64.8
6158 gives 83.4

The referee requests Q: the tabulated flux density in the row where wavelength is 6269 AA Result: 73.8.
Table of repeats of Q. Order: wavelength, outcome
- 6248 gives 69.6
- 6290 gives 80.7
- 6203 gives 75.7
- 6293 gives 80.3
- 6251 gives 71.8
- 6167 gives 63.7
